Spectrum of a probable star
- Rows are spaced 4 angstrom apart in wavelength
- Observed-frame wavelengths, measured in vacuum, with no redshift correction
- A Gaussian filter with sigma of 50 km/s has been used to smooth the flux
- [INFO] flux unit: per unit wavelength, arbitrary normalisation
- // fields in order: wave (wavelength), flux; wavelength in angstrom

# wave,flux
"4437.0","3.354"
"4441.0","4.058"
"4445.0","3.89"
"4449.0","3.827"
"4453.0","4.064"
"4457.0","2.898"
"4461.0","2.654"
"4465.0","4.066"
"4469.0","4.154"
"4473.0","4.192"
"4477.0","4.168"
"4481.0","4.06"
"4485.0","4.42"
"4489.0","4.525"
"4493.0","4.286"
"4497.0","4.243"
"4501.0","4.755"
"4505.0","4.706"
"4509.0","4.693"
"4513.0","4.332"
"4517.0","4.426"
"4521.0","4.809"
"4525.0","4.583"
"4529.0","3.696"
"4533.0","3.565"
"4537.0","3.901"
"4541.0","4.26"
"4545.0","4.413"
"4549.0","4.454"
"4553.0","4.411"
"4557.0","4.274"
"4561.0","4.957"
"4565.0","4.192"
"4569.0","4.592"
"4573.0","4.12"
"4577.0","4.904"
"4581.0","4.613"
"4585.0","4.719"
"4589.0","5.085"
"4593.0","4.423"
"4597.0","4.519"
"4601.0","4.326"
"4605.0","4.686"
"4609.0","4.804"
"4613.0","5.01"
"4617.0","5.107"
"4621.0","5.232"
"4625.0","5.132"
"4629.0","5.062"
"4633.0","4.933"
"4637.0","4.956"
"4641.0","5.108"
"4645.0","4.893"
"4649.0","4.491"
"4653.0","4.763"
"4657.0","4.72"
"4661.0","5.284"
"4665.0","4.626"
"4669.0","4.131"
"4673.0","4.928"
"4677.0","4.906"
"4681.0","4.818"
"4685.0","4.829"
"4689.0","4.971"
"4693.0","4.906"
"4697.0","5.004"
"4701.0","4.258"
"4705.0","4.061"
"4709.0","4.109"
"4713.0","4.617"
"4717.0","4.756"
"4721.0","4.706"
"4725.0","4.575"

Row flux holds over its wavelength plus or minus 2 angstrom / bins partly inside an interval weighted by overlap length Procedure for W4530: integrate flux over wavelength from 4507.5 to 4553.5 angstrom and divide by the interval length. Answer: 4.29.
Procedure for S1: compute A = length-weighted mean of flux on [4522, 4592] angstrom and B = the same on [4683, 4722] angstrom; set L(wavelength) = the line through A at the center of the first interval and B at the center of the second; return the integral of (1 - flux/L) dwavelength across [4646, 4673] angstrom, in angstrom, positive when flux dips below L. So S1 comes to -0.8 angstrom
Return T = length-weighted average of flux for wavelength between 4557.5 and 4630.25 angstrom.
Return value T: 4.74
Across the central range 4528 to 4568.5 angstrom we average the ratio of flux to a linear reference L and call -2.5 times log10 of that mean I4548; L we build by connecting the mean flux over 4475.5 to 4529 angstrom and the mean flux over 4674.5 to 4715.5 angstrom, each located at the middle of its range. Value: 0.062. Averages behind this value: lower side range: 4.44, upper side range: 4.65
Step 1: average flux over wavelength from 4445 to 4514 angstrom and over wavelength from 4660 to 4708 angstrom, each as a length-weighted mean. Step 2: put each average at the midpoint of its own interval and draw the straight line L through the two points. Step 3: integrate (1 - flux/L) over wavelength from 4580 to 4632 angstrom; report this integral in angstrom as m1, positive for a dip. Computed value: -4.1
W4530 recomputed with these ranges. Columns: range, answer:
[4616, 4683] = 4.88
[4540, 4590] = 4.53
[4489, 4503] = 4.44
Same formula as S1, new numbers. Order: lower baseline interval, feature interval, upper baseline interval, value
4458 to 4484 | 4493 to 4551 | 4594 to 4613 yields -2.7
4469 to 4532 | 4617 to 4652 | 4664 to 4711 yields -3.2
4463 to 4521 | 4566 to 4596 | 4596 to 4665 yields 0.5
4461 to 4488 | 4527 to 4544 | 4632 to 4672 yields 1.7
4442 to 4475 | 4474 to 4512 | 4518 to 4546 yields -4.6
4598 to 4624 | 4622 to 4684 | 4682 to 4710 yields -1.5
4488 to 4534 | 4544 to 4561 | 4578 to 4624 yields 0.5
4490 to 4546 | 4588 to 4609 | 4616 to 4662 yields 0.7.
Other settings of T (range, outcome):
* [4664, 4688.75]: 4.73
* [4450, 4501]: 4.01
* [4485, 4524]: 4.53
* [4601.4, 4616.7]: 4.81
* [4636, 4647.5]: 4.97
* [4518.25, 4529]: 4.49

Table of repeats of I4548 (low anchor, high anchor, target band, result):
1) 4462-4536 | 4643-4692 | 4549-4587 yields -0.01 mag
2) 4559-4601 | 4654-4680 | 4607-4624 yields -0.08 mag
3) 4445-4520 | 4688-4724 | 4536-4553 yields -0.01 mag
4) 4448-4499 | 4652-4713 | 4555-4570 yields -0.06 mag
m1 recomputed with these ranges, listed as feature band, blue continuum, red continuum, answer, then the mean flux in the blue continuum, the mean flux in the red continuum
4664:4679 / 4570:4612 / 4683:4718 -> -0.12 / 4.63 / 4.61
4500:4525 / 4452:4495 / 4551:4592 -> -2.44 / 3.95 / 4.58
